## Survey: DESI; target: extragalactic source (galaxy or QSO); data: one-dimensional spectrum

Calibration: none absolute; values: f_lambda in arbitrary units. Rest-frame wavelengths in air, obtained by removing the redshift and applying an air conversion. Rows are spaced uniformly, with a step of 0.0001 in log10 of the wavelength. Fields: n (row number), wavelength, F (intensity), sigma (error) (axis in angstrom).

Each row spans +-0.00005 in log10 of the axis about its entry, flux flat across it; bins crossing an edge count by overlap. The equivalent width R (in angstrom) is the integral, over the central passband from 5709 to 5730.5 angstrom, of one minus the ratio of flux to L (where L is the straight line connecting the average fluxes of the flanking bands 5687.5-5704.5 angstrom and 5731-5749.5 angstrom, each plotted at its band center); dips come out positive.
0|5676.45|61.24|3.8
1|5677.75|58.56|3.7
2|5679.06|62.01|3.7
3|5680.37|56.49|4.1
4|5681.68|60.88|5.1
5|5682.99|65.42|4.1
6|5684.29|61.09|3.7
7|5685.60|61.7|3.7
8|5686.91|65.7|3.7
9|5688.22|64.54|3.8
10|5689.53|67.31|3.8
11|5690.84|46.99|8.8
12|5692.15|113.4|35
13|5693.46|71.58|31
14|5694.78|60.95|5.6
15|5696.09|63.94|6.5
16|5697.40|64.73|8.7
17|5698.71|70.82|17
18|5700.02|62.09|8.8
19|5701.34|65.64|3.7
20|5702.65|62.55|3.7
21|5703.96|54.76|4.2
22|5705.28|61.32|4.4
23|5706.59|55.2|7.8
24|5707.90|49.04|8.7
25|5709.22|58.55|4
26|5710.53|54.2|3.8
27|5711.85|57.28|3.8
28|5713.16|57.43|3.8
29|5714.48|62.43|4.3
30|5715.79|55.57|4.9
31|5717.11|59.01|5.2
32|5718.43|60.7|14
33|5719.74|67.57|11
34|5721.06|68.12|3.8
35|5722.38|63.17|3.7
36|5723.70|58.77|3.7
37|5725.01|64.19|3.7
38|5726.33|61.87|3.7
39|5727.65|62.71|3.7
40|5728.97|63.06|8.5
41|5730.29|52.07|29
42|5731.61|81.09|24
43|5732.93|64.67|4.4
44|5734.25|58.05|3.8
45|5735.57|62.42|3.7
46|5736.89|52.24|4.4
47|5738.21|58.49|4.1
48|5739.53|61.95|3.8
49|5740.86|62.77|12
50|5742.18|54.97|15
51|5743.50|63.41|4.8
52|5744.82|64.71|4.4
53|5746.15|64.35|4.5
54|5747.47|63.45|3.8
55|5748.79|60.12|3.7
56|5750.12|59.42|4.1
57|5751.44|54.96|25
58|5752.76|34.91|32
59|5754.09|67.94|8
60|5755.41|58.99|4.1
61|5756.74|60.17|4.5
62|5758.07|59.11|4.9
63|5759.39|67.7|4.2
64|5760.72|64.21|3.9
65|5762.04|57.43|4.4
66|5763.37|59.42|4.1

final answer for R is 1.27 angstrom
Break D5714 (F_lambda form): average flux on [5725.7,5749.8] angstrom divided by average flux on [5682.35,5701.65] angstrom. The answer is 0.92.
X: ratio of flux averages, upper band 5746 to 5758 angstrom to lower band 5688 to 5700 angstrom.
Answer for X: 0.8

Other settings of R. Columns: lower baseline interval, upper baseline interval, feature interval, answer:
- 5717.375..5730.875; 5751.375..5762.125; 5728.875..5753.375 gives 0.2 angstrom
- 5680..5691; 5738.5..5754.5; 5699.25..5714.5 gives 0.7 angstrom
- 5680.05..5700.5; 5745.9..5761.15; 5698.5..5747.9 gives 1.3 angstrom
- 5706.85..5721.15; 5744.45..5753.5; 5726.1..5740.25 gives -0.9 angstrom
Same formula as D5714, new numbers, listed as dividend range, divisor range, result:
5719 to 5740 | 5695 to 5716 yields 1.04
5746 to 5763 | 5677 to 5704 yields 0.91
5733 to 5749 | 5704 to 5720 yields 1.05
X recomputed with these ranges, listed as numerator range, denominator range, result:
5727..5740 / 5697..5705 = 0.97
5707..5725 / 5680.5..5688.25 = 0.95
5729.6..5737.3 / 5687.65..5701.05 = 0.91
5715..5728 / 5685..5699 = 0.91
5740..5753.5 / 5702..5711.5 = 1.03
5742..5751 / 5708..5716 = 1.08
